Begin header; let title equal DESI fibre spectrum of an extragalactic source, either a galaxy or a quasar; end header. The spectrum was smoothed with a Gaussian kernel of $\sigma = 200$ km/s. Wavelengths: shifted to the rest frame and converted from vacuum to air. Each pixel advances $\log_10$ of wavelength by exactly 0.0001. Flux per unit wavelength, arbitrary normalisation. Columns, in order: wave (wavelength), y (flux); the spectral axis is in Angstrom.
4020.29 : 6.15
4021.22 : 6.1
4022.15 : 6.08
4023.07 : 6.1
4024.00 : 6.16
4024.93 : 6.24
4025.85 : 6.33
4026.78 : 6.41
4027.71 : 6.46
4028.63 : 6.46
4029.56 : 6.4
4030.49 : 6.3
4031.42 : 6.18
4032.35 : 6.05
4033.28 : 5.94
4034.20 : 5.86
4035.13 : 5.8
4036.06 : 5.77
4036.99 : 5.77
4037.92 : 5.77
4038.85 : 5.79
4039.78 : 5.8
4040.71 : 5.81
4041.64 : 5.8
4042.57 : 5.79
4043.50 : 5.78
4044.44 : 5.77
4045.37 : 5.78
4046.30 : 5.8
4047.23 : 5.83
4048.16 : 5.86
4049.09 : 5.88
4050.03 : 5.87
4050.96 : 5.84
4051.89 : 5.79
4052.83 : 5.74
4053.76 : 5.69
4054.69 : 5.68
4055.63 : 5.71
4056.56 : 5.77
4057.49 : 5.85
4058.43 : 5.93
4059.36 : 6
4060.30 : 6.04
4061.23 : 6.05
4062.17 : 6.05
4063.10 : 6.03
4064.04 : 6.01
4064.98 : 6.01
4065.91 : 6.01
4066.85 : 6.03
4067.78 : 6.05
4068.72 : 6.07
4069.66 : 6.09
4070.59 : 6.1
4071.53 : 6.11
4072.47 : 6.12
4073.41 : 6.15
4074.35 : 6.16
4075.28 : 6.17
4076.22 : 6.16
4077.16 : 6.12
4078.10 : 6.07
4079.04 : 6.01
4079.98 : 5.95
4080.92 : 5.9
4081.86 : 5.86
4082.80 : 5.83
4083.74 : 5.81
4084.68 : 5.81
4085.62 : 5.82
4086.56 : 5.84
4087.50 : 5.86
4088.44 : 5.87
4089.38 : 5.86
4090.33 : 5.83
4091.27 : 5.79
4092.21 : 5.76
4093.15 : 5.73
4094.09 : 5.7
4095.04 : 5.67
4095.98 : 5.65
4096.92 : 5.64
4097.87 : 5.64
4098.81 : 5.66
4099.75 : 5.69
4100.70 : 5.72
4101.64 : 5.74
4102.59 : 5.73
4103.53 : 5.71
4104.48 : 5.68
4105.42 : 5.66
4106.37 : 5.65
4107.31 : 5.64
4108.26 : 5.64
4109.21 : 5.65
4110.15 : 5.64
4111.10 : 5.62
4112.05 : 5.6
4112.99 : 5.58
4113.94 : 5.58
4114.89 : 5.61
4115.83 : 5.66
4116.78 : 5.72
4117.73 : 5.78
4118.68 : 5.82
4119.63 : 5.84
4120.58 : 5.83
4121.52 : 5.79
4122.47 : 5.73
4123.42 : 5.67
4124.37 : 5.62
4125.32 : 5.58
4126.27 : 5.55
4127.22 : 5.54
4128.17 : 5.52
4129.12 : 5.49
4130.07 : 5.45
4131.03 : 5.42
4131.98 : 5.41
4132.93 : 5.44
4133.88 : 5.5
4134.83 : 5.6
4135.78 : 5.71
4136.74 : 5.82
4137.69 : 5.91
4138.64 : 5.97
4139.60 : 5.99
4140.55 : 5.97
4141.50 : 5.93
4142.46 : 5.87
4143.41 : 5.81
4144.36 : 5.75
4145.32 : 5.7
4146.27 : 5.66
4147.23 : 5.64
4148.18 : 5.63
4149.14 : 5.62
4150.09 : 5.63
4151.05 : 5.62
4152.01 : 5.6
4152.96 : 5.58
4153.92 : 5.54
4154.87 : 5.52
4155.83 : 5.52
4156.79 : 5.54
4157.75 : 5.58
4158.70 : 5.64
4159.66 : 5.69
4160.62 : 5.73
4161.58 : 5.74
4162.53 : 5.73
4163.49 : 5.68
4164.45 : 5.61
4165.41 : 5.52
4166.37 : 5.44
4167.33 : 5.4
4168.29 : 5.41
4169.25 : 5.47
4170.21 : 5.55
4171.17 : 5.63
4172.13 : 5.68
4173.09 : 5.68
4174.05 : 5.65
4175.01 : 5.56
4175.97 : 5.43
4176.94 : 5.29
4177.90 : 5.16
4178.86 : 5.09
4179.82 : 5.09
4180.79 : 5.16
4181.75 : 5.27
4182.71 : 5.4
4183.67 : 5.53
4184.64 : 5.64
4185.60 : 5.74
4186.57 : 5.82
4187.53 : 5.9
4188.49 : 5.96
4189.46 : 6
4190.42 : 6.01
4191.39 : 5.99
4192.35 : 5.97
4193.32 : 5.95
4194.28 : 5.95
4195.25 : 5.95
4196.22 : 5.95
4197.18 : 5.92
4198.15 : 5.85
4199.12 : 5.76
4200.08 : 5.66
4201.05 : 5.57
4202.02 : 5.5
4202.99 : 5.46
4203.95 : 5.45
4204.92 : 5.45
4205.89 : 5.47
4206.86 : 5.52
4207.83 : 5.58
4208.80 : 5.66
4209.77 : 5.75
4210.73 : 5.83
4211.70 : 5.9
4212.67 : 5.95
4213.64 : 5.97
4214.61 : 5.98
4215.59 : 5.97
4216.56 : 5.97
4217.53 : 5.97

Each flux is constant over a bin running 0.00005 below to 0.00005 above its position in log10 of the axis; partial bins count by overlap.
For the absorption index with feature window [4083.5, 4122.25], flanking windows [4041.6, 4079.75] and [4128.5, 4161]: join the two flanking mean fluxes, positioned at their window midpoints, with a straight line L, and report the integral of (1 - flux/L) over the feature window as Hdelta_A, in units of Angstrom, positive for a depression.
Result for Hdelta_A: 0.6 Angstrom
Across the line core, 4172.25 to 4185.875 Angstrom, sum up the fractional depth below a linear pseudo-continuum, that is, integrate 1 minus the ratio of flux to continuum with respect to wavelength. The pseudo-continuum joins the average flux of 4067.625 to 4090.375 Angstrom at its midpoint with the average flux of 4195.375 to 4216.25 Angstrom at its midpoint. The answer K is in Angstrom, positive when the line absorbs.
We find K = 0.9 Angstrom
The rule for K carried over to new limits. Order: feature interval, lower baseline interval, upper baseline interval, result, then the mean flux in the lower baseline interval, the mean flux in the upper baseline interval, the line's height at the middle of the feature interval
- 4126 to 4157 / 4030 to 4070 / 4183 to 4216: 0.9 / 5.89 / 5.78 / 5.82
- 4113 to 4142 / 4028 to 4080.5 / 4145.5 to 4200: 0.4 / 5.96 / 5.63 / 5.76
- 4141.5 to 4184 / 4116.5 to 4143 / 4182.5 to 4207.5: 1.3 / 5.7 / 5.75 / 5.72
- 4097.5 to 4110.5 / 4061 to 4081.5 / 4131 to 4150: 0.5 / 6.06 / 5.73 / 5.9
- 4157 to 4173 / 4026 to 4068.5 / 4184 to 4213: 0.6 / 5.94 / 5.77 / 5.81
